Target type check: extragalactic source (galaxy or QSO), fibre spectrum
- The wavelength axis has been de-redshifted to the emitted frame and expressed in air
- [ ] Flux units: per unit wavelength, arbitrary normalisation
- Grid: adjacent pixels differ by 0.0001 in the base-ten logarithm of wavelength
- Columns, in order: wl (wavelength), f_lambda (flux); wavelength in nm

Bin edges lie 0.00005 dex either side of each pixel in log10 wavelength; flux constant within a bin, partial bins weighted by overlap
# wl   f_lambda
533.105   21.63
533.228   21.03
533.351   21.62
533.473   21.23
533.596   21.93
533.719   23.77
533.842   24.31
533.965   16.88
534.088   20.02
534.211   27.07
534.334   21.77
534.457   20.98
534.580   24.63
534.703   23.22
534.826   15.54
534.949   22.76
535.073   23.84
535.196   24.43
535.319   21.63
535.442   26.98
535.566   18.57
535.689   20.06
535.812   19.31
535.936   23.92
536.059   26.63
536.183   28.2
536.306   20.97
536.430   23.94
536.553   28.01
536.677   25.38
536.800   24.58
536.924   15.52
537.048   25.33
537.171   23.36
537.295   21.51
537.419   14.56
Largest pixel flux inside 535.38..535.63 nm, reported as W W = 26.98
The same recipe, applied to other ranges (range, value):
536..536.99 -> 28.2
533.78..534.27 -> 27.07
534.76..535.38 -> 24.43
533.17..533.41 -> 21.62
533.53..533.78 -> 23.77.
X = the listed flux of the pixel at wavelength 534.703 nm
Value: 23.22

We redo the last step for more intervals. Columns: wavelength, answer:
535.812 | 19.31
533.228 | 21.03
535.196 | 24.43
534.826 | 15.54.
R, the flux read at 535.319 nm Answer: 21.63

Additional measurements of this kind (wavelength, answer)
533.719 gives 23.77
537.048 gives 25.33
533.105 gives 21.63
